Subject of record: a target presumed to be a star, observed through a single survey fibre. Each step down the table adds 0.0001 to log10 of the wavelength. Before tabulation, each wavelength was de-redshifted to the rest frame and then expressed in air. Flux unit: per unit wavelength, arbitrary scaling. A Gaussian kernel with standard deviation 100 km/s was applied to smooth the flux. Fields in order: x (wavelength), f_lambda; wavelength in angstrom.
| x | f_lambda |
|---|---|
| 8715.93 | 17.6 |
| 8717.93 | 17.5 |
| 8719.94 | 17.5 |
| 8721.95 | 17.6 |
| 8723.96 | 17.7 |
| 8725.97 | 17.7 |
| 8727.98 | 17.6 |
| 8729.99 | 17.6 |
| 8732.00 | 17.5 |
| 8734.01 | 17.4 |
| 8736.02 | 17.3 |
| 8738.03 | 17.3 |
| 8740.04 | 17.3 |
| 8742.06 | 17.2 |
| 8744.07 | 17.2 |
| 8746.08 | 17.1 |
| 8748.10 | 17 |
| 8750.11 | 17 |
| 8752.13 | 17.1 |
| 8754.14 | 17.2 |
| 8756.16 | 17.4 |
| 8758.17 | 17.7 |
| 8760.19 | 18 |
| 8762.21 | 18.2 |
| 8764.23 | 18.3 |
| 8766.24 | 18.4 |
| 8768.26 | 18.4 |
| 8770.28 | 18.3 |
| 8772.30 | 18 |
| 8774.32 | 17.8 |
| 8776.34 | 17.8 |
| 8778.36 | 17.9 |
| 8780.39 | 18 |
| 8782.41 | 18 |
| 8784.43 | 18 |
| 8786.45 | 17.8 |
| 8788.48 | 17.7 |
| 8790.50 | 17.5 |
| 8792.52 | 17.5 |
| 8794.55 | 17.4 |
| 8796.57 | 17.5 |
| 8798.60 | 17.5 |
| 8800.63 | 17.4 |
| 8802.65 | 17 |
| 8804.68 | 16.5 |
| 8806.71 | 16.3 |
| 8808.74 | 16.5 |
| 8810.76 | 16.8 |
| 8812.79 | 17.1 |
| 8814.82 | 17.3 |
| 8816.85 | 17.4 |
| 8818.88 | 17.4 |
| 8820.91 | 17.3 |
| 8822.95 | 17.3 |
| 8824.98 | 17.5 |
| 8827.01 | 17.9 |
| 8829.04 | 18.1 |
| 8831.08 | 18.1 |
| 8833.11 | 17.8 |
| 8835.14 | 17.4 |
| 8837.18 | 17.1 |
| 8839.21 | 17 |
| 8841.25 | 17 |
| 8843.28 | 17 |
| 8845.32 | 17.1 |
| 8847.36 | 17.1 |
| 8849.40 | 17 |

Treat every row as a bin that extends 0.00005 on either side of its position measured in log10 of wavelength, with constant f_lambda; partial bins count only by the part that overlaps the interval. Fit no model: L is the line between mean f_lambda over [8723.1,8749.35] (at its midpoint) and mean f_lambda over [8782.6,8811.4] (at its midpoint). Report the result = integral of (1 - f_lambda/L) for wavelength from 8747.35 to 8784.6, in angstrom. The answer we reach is -1.06 angstrom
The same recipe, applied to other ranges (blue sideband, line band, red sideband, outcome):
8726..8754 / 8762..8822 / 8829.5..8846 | -0.8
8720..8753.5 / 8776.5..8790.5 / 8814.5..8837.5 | -0.3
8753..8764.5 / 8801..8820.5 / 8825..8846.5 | 0.7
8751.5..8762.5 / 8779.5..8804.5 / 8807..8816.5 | -0.6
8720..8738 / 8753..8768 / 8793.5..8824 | -0.5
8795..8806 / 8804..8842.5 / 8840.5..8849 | -0.4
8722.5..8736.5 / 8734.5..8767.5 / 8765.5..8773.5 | 0.8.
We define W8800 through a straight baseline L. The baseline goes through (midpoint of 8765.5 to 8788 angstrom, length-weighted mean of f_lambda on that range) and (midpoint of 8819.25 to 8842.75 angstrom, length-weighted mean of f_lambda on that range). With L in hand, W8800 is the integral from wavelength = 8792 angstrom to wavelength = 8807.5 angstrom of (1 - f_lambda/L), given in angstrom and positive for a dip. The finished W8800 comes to 0.57 angstrom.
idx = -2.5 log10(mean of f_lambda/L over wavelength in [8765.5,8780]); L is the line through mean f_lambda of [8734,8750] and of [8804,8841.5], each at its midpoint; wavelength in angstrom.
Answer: -0.05 mag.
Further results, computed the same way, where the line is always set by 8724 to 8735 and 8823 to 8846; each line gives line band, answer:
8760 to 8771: -0.05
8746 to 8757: 0.03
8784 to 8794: -0.01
